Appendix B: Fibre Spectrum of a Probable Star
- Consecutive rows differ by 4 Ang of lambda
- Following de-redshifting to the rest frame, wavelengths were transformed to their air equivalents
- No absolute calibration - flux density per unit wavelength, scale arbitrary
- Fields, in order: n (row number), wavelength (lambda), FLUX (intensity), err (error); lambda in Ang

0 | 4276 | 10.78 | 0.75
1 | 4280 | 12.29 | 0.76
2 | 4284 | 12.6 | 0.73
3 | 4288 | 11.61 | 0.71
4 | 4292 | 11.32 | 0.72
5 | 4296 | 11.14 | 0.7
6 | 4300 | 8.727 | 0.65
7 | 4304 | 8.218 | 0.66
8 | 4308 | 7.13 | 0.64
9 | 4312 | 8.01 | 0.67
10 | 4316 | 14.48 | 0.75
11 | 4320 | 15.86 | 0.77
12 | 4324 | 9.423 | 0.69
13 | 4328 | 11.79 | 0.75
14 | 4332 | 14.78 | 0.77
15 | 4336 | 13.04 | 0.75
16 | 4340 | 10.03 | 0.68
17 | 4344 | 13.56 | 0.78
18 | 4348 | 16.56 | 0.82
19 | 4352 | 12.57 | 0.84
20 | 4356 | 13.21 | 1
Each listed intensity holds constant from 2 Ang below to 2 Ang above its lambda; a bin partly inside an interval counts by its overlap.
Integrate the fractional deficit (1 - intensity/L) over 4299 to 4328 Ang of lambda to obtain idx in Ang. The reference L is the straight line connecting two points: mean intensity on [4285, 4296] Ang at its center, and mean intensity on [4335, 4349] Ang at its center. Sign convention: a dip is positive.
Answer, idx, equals 4.3 Ang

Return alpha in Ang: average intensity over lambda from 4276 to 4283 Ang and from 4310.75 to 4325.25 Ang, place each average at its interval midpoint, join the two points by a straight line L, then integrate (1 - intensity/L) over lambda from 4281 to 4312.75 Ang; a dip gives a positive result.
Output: 5.4 Ang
